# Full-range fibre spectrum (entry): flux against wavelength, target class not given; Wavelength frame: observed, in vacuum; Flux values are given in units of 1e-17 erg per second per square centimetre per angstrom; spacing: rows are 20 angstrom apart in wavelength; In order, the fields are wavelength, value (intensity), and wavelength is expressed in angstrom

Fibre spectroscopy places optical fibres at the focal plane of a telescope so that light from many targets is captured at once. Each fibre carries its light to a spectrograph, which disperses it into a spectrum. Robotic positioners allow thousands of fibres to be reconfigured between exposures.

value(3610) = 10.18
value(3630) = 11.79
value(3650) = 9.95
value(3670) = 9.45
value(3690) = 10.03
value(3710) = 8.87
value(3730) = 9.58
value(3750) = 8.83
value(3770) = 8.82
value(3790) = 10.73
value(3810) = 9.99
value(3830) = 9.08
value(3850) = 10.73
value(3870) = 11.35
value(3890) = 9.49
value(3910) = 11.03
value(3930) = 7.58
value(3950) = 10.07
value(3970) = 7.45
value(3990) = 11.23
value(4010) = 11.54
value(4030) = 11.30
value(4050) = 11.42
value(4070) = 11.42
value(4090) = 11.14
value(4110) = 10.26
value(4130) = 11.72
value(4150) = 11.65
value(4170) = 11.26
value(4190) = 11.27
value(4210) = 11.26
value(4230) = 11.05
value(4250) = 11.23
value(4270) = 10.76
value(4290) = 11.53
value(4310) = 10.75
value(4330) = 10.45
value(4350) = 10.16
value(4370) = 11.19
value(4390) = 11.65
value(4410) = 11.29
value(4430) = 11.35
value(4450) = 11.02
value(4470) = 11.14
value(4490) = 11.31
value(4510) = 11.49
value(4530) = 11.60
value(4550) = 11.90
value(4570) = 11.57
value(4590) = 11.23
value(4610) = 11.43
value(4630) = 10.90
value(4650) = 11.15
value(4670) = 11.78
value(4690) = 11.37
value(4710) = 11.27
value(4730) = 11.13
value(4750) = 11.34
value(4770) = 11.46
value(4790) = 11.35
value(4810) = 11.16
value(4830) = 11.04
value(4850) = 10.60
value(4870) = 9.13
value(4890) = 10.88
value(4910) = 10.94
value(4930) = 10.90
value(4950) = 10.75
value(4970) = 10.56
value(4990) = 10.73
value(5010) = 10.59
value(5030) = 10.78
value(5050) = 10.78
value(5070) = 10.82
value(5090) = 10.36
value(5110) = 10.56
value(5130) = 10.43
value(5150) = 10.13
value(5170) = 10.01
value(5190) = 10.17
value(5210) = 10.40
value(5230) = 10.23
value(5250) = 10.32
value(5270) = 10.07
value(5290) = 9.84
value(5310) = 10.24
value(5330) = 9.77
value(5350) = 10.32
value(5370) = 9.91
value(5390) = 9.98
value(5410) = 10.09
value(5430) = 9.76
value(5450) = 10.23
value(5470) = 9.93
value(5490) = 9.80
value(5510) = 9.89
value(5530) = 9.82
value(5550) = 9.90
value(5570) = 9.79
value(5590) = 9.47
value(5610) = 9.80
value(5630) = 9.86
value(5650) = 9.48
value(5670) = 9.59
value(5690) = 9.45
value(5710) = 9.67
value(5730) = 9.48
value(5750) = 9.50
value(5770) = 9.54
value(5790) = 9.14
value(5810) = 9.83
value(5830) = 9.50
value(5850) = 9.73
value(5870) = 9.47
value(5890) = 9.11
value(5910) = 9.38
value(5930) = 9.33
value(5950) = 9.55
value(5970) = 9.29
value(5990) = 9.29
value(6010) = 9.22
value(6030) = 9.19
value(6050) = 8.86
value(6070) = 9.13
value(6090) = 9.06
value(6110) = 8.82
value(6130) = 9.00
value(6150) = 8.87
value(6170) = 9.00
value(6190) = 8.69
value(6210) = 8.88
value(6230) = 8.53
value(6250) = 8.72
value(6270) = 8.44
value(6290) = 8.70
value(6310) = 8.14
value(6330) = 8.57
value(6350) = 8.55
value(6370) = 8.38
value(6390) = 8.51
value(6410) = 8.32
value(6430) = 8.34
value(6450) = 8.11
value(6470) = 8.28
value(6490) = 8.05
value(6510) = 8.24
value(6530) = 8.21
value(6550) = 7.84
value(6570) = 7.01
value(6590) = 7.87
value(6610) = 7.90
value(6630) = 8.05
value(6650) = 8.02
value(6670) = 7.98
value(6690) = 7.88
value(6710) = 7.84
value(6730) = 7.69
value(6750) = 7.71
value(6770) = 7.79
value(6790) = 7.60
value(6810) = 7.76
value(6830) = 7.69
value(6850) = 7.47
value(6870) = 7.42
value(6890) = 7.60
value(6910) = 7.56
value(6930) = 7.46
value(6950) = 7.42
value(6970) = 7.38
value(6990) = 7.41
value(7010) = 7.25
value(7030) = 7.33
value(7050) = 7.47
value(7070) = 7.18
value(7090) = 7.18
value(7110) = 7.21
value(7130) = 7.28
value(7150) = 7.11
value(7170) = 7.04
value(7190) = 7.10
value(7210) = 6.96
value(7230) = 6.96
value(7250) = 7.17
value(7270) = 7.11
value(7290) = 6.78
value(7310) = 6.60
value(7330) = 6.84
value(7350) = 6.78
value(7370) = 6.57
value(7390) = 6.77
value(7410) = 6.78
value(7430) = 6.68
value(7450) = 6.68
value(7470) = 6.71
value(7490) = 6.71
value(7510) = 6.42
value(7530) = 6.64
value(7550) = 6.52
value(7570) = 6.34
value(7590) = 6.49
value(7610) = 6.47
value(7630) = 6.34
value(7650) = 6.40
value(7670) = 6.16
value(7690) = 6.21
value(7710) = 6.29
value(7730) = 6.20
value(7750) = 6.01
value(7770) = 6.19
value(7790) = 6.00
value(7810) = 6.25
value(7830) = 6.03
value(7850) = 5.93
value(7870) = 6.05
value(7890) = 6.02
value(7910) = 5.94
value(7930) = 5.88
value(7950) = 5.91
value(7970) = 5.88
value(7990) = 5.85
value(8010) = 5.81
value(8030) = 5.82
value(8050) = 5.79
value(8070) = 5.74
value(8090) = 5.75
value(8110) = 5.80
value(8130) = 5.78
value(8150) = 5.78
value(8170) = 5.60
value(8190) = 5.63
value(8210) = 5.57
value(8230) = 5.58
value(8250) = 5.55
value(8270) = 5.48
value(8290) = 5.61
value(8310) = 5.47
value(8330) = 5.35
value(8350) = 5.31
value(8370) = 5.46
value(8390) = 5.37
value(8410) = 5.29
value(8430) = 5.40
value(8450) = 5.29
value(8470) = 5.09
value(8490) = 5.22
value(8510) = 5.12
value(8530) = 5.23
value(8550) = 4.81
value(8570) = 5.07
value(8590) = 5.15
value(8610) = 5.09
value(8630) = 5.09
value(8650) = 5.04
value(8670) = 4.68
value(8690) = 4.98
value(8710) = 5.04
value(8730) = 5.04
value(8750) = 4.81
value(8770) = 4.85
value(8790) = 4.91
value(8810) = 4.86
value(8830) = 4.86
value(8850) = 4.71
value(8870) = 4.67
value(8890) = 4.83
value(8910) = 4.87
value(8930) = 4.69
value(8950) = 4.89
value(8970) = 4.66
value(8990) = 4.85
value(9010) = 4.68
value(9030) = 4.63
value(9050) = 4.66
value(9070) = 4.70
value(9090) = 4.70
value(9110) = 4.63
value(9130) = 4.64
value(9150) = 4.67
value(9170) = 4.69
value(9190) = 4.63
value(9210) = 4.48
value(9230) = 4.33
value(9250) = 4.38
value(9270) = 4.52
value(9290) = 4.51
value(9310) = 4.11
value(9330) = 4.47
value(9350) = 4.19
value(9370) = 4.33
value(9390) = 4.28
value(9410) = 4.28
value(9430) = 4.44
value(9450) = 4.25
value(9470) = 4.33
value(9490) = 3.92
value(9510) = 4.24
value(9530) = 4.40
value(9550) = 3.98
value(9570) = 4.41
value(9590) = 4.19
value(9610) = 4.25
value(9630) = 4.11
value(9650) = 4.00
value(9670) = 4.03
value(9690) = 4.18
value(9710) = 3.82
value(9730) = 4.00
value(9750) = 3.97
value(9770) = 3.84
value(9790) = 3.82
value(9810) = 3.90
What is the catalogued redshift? 0.00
